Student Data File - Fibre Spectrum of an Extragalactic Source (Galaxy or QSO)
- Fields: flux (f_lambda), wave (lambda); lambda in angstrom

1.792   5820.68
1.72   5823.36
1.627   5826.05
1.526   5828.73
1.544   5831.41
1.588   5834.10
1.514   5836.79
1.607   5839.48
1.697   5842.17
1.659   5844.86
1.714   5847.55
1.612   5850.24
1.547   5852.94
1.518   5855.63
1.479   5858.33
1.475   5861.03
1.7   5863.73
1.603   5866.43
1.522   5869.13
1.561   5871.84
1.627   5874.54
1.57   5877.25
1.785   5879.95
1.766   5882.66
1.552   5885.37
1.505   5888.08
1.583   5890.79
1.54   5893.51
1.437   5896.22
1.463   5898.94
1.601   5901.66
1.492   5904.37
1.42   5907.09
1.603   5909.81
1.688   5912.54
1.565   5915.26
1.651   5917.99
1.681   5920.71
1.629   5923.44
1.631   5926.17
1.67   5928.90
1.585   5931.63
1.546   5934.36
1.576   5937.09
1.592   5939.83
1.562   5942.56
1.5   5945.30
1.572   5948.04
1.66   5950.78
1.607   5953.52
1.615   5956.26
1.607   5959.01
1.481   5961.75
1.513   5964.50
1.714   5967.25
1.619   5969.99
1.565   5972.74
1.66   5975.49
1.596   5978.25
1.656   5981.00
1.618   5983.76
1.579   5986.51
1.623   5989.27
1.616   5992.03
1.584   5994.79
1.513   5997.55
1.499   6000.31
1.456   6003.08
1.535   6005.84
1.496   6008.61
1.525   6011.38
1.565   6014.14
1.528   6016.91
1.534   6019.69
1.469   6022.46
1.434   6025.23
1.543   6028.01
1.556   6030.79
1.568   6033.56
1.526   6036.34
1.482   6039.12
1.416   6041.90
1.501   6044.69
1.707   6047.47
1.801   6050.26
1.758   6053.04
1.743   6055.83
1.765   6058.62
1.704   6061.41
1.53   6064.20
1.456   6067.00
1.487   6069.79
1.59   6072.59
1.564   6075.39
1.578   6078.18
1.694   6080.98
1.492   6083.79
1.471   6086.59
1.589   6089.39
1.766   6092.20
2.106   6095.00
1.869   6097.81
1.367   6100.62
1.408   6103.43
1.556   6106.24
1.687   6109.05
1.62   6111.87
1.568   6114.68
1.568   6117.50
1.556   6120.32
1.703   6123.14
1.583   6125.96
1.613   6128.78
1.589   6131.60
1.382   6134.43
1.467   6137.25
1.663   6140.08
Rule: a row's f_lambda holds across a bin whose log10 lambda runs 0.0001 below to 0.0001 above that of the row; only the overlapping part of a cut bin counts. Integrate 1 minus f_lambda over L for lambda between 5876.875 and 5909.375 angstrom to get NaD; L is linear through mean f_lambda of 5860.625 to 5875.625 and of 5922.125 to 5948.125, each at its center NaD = 0.6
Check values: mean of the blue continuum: 1.59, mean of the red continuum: 1.59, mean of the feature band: 1.56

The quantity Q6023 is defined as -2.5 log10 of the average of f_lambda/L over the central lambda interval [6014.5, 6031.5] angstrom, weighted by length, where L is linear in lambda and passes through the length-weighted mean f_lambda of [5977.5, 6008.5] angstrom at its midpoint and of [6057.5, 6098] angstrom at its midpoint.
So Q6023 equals 0.06 mag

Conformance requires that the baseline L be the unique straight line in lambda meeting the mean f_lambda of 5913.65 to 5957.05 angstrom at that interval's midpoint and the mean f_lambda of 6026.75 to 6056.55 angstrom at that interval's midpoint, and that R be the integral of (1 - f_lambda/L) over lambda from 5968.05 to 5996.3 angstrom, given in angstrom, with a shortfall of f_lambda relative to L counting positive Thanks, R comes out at -0.2 angstrom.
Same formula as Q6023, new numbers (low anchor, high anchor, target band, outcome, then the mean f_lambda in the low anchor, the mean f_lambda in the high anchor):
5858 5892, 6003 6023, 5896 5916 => 0.029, 1.6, 1.52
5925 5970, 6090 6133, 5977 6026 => 0.040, 1.59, 1.64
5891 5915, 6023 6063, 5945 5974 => -0.019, 1.53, 1.6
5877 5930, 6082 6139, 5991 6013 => 0.047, 1.59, 1.6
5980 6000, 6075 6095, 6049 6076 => -0.013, 1.59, 1.63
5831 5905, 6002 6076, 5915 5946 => -0.018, 1.58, 1.56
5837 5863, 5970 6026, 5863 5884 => -0.038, 1.59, 1.56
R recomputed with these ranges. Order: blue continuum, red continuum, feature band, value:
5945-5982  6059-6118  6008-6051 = 1.76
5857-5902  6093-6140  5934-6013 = 0.55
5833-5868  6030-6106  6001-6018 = 0.95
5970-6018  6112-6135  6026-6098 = -2.11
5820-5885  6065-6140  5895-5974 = 1.16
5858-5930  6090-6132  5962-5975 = 0.06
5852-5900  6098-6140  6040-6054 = -0.57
